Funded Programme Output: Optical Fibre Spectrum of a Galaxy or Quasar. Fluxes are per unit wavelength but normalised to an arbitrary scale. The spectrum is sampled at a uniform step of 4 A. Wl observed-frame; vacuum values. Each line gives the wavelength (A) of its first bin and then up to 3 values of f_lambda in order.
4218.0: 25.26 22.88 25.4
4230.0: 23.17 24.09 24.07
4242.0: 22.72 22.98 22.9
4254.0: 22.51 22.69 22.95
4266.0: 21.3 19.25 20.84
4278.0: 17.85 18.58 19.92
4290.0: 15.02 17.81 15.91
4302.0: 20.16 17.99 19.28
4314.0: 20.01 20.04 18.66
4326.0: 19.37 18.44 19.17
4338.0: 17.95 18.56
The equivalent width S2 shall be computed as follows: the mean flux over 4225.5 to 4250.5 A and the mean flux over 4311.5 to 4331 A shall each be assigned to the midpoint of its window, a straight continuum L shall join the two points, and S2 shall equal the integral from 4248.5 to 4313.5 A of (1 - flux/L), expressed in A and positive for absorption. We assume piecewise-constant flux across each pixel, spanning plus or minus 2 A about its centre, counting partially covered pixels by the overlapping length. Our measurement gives 5.3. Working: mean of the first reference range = 23.6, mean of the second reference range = 19.3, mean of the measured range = 19.7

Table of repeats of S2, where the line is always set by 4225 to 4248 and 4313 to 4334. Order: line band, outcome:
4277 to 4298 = 3.4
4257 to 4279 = 1.2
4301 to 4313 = 0.6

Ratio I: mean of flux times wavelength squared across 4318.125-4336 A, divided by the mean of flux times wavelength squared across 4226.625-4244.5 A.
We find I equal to 0.8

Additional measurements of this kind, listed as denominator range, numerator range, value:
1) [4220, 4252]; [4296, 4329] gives 0.83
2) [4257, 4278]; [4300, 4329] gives 0.94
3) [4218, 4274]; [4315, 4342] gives 0.86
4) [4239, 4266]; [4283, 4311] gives 0.81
